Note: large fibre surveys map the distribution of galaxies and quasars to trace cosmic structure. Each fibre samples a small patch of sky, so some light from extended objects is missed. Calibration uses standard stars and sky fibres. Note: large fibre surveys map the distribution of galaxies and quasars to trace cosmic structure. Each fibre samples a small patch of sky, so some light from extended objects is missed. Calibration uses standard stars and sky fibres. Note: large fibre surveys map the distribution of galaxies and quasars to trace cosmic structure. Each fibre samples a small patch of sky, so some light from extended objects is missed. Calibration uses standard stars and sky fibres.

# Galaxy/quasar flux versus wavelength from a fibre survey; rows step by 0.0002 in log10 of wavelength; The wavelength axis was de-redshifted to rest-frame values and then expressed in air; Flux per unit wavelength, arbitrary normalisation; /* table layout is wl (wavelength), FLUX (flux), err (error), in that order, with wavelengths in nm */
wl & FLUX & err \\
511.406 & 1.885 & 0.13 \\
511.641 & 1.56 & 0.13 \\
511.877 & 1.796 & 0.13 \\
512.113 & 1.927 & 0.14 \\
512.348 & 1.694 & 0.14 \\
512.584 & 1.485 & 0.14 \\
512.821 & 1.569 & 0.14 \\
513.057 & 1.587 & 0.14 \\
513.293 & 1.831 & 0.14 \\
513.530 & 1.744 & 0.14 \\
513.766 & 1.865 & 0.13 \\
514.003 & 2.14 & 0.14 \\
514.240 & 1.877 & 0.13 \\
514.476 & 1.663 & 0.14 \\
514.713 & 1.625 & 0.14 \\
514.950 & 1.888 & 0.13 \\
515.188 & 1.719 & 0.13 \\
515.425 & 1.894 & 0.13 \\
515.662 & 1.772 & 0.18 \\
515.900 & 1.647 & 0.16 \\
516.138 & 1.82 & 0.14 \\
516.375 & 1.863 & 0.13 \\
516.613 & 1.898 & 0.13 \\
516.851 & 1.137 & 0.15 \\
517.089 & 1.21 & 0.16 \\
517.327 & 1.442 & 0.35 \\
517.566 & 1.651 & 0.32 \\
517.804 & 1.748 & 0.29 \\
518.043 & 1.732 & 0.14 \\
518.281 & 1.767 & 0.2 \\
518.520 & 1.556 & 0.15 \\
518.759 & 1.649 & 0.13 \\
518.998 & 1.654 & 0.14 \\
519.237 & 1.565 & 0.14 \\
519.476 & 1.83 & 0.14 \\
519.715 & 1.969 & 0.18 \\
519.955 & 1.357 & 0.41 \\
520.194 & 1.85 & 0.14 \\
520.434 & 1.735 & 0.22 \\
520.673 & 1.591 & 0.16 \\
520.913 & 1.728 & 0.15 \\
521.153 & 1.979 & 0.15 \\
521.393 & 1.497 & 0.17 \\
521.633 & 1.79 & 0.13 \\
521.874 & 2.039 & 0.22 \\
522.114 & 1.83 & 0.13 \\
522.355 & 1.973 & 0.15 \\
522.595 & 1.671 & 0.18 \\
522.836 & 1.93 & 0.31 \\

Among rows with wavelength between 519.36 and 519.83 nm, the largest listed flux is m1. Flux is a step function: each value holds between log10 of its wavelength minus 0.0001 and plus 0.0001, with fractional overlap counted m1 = 1.969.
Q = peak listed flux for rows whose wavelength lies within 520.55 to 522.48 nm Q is 2.039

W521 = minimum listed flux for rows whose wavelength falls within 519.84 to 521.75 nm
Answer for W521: 1.357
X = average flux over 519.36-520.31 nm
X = 1.75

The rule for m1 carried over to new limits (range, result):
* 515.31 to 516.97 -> 1.898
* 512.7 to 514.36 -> 2.14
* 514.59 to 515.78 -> 1.894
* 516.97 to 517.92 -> 1.748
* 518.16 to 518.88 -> 1.767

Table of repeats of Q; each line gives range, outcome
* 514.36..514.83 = 1.663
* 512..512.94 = 1.927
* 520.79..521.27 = 1.979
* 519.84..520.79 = 1.85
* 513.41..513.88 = 1.865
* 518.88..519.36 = 1.654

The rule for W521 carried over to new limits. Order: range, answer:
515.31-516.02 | 1.647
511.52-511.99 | 1.56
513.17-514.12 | 1.744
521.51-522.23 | 1.79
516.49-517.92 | 1.137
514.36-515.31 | 1.625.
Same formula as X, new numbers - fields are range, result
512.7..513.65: 1.68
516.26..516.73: 1.88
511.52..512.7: 1.69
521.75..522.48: 1.94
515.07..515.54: 1.81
